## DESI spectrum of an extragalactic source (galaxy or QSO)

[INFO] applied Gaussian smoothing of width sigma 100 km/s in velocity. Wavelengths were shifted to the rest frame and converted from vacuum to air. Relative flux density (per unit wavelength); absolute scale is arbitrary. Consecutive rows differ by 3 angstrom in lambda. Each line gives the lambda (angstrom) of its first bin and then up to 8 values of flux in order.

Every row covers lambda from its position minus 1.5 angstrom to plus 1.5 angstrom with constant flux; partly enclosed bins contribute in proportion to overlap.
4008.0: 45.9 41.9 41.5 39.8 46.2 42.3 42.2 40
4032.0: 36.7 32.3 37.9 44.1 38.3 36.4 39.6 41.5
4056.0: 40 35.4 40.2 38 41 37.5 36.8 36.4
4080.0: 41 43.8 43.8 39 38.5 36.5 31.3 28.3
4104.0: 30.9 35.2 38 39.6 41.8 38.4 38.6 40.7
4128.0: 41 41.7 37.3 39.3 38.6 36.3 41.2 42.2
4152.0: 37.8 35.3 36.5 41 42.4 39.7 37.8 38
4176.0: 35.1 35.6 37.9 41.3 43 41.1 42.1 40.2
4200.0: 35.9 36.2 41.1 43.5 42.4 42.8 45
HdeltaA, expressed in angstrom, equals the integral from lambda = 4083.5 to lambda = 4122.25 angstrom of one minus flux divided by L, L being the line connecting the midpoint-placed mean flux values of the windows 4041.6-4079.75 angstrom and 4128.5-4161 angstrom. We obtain 1.7 angstrom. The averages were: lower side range 38.6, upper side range 38.8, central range 37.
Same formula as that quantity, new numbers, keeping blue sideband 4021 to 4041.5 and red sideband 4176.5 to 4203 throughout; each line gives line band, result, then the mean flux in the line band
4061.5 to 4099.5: 0.55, 38.7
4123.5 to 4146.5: -0.09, 39.4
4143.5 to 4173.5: 0.11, 39.1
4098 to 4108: 2.04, 31.3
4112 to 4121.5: -0.13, 39.8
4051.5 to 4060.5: 0.07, 39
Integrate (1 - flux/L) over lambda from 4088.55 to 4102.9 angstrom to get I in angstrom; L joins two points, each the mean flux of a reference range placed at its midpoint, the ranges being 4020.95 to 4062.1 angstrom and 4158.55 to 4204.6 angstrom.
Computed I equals 1.8 angstrom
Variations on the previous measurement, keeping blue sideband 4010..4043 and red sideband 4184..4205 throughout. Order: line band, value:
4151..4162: 0.7 angstrom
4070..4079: 0.7 angstrom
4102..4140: 1.6 angstrom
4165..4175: 0.4 angstrom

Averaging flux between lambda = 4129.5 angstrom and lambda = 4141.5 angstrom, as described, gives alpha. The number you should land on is 39.2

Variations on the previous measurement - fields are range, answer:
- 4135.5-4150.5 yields 39.5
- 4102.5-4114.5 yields 35.9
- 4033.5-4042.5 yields 38.1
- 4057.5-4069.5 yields 38.6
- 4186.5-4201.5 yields 40.5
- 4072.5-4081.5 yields 38.1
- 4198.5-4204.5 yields 36.1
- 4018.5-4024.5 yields 44.2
